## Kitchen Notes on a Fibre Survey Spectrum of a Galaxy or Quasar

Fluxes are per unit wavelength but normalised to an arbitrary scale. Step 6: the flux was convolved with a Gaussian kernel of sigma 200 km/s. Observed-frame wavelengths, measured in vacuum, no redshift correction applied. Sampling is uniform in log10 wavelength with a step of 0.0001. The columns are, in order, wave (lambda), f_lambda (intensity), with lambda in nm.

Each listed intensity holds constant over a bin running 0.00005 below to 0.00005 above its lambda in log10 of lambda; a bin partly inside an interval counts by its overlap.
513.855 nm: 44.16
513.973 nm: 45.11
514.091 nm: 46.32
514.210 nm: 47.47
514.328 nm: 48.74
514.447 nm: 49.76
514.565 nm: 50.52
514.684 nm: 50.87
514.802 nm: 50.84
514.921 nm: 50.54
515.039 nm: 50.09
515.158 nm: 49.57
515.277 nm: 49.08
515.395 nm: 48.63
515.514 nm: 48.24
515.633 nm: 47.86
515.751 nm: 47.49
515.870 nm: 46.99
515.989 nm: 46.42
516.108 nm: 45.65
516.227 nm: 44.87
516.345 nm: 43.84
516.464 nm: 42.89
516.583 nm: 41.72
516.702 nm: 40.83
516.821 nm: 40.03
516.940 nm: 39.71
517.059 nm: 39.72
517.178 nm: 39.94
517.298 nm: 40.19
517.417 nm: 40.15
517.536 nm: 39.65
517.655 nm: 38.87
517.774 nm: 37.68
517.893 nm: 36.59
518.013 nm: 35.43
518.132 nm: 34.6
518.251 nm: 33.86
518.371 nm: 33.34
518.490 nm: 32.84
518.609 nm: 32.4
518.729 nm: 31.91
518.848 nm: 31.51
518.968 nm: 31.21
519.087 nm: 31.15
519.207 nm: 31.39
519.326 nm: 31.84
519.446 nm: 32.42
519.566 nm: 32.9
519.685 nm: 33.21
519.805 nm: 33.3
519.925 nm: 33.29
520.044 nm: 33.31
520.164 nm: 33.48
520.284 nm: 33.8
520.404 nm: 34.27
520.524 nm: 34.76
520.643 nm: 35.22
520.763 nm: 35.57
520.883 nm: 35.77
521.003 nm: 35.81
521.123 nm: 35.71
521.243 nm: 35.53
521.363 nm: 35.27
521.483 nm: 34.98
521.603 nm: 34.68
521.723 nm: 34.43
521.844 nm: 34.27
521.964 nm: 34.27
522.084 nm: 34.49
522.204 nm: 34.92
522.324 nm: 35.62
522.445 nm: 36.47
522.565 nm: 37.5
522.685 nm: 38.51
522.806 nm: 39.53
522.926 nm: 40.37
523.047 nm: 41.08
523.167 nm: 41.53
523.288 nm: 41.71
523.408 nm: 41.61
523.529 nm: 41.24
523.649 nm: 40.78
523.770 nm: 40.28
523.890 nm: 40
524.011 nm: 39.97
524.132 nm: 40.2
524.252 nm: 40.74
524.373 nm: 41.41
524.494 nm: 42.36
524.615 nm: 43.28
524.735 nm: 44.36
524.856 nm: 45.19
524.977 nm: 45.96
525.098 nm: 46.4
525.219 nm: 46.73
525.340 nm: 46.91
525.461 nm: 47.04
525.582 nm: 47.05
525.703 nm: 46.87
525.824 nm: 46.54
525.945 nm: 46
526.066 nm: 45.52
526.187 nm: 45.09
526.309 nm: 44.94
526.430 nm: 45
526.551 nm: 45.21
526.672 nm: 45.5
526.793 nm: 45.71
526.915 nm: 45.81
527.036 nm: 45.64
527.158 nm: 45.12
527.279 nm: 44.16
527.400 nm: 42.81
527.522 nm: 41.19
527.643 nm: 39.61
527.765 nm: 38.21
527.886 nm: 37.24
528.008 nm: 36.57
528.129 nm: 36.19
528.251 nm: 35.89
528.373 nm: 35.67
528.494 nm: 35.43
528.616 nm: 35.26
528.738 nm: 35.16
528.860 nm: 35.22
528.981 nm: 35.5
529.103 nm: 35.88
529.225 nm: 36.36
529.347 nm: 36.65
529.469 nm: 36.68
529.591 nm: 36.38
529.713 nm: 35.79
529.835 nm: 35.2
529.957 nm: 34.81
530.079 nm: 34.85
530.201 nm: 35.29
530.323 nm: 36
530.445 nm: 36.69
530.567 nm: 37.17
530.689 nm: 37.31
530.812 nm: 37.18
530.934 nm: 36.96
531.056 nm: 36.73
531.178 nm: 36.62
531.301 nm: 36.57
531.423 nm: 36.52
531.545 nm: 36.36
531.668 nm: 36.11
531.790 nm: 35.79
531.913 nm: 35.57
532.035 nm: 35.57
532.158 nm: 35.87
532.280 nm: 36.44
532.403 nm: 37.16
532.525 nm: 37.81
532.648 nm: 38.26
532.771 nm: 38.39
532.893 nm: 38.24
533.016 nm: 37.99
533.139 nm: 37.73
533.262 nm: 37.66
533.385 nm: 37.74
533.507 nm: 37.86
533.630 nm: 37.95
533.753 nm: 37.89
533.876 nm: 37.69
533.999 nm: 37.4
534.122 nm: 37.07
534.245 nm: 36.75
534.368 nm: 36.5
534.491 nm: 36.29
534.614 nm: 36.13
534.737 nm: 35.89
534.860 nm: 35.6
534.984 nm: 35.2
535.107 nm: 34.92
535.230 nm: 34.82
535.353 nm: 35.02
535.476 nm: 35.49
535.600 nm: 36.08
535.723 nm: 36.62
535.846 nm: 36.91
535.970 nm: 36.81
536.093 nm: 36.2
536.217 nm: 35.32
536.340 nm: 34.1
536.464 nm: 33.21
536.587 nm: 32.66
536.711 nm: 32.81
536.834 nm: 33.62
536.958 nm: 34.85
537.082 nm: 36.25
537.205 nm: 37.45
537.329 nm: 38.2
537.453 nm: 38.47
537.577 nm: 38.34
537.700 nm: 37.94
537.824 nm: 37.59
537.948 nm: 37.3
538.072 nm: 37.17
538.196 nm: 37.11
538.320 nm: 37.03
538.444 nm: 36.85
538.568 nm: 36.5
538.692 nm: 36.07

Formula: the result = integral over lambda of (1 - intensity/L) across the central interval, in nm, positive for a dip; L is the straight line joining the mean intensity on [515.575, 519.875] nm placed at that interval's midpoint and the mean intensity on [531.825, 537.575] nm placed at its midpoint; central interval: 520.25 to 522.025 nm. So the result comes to 0.12 nm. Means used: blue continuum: 37.9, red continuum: 36.4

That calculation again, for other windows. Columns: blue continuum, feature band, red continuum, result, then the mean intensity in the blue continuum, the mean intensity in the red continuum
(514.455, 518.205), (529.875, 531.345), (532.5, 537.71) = 0.073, 43.9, 36.4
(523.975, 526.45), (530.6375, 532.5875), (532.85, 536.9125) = 0.123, 44.7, 36.1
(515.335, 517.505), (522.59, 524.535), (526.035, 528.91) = 0.056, 43.6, 40.9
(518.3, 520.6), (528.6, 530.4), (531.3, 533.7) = 0.021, 32.8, 37.1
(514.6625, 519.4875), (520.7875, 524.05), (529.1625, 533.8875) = 0.124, 40.5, 36.8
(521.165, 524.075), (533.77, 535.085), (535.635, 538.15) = -0.002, 37.9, 36.1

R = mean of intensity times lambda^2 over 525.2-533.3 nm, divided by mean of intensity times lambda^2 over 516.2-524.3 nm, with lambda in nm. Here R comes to 1.1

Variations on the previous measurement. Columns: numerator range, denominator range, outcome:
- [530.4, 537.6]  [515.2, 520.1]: 1.01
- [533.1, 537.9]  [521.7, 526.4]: 0.91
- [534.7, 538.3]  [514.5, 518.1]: 0.88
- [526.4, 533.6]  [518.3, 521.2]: 1.18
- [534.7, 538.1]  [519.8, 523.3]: 1.06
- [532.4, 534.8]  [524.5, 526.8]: 0.84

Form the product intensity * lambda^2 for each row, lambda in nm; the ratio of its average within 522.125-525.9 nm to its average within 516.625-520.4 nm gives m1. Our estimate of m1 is 1.22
